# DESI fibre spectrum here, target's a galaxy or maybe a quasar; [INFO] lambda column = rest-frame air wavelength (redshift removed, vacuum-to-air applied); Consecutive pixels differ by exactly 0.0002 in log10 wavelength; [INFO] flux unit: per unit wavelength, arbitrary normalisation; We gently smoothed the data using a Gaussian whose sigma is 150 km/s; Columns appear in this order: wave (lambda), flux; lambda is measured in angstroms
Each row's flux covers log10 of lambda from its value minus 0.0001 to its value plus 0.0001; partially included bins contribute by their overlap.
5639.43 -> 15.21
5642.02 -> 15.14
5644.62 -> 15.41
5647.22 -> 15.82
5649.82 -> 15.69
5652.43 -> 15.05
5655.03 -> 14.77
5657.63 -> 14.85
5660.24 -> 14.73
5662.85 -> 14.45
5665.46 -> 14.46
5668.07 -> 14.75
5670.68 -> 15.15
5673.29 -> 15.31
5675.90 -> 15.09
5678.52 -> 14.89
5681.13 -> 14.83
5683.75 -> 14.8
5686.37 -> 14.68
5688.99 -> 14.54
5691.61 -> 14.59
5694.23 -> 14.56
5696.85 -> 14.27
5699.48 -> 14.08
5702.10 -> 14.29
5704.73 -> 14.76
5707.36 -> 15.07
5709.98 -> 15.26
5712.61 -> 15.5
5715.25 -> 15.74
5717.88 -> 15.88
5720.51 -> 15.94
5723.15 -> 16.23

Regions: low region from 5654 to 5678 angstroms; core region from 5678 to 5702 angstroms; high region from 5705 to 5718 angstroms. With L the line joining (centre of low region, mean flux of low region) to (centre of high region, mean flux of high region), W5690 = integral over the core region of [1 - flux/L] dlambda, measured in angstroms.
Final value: 0.9 angstroms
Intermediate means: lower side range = 14.8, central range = 14.6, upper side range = 15.4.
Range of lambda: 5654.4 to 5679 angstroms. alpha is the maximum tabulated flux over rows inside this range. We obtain 15.31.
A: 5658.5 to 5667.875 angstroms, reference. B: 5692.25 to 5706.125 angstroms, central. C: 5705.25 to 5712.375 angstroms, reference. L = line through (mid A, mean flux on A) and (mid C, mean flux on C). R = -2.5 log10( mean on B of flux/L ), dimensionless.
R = 0.05 mag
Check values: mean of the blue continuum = 14.6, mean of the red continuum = 15.2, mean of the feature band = 14.4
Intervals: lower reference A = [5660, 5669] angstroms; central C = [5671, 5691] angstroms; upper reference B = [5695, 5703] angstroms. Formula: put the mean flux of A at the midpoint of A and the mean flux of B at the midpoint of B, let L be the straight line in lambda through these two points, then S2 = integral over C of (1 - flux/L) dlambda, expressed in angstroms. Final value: -0.7 angstroms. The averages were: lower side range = 14.6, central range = 14.9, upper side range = 14.2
